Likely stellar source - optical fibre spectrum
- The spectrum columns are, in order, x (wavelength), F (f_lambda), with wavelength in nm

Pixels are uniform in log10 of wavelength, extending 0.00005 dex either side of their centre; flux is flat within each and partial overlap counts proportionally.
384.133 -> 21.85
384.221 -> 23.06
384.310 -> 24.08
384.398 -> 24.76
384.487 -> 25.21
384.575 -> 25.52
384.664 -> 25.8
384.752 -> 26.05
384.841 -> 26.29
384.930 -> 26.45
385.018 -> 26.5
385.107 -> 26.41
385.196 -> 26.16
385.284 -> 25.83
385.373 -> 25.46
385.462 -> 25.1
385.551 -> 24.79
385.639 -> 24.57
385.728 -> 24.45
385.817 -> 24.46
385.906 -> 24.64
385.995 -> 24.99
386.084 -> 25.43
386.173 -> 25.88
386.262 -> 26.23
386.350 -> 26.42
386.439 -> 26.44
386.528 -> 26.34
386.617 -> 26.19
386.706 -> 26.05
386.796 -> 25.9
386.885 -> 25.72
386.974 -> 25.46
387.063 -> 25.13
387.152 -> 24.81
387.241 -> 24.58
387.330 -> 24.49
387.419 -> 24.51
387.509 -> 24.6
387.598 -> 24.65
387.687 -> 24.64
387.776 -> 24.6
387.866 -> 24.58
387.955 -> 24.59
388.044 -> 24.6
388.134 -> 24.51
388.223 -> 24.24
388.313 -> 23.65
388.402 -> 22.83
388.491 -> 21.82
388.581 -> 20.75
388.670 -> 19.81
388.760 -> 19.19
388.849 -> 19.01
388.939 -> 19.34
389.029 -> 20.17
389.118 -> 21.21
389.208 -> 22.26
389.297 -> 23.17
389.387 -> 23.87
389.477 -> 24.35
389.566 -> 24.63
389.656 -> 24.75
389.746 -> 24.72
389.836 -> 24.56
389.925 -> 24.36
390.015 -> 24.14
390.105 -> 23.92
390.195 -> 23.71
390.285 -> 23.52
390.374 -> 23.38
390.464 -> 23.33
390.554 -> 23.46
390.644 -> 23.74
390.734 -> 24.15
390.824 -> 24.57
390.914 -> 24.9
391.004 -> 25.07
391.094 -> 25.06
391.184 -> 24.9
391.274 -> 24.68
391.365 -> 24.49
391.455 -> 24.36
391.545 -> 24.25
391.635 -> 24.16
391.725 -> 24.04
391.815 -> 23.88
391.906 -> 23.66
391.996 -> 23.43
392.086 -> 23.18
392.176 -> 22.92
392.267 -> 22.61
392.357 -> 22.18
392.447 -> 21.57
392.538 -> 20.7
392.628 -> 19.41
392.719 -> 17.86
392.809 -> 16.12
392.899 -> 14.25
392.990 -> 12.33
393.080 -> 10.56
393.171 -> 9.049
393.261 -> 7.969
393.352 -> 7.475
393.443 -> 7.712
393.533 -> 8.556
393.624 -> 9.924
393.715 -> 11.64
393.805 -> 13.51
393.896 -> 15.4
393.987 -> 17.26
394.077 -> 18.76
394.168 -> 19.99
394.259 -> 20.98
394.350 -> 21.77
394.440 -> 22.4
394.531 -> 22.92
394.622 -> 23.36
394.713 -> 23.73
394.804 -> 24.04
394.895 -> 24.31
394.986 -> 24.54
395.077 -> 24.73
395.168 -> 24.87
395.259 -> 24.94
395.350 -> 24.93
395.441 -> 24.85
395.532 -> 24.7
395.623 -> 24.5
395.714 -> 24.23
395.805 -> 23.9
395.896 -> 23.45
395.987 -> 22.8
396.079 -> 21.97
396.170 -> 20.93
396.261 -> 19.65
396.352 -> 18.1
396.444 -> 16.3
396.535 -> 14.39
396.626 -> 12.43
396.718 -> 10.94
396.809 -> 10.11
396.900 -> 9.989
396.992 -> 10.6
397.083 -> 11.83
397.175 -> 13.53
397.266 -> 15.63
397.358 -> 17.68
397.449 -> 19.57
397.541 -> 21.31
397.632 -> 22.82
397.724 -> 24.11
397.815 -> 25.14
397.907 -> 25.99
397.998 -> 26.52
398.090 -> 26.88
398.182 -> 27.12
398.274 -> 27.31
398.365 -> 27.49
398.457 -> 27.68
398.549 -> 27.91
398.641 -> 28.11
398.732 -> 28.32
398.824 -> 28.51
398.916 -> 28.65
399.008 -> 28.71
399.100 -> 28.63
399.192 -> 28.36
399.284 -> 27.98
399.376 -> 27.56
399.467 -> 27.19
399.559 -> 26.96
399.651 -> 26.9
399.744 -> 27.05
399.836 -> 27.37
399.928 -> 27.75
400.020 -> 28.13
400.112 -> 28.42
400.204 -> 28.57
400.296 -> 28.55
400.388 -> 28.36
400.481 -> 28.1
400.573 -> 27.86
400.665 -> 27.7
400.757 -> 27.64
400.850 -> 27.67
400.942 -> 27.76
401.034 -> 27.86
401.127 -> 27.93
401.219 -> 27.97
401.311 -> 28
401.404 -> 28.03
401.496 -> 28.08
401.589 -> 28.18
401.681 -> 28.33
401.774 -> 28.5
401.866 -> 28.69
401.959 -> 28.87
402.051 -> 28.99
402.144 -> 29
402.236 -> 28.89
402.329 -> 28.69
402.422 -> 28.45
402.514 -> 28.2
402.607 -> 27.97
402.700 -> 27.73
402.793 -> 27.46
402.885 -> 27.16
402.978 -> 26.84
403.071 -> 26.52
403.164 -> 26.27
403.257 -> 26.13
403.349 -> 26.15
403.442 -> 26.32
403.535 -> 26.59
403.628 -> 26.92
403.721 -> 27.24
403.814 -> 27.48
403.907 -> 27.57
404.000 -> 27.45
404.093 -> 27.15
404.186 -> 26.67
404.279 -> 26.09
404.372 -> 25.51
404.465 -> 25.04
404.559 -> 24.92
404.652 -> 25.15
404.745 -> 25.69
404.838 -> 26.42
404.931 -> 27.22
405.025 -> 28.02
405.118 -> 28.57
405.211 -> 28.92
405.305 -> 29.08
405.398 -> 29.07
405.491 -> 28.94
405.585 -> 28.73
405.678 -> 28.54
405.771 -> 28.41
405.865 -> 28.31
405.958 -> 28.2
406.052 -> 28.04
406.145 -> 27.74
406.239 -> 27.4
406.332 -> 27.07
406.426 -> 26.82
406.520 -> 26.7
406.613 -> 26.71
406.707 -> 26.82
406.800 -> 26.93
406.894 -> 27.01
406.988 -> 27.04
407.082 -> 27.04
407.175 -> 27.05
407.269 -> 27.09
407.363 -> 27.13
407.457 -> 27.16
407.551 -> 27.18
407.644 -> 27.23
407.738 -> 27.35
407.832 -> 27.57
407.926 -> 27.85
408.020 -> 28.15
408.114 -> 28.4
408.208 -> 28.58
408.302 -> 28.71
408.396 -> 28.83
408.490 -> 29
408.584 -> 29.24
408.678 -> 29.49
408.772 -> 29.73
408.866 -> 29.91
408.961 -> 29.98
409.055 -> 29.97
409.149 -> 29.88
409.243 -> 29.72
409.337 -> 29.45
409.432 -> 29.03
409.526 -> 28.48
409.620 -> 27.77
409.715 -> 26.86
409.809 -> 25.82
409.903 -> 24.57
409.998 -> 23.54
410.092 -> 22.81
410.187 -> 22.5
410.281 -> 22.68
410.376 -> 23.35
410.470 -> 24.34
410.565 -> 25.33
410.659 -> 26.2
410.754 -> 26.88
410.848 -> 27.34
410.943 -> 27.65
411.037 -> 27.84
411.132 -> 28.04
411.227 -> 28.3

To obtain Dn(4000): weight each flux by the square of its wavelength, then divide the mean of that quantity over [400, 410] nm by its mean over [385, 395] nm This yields 1.35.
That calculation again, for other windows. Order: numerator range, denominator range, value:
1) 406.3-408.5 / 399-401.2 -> 1.02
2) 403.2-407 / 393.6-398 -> 1.44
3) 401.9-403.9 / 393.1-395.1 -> 1.68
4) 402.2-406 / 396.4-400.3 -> 1.20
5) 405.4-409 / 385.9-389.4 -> 1.29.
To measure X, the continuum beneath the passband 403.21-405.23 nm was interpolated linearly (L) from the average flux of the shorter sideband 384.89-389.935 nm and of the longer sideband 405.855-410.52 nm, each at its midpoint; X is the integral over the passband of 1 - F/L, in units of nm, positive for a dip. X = 0.01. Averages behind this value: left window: 24.3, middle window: 26.7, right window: 27.4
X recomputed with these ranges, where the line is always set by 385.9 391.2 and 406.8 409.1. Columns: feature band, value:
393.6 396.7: 0.57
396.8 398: 0.36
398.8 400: -0.07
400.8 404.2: -0.09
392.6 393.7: 0.59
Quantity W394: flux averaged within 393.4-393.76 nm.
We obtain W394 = 9.48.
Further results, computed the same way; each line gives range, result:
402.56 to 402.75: 27.7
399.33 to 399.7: 27.2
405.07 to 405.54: 28.9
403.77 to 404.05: 27.5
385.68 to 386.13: 24.7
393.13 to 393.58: 8.15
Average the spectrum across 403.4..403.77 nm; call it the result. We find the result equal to 26.8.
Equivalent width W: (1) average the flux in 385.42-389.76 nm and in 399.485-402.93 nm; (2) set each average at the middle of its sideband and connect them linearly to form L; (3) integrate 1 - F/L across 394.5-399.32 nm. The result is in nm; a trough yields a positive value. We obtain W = 0.78 nm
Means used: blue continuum 24.1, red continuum 28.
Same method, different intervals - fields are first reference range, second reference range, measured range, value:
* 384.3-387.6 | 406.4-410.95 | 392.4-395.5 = 0.96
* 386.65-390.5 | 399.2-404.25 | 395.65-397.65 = 0.67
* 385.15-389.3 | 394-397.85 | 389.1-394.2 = 0.43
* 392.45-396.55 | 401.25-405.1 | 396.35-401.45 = -0.21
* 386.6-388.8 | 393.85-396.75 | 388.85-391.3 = -0.04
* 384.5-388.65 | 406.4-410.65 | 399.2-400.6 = -0.08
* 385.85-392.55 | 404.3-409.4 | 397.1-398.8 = 0.13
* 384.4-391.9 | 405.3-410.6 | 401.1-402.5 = -0.10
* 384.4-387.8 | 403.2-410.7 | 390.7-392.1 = 0.09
